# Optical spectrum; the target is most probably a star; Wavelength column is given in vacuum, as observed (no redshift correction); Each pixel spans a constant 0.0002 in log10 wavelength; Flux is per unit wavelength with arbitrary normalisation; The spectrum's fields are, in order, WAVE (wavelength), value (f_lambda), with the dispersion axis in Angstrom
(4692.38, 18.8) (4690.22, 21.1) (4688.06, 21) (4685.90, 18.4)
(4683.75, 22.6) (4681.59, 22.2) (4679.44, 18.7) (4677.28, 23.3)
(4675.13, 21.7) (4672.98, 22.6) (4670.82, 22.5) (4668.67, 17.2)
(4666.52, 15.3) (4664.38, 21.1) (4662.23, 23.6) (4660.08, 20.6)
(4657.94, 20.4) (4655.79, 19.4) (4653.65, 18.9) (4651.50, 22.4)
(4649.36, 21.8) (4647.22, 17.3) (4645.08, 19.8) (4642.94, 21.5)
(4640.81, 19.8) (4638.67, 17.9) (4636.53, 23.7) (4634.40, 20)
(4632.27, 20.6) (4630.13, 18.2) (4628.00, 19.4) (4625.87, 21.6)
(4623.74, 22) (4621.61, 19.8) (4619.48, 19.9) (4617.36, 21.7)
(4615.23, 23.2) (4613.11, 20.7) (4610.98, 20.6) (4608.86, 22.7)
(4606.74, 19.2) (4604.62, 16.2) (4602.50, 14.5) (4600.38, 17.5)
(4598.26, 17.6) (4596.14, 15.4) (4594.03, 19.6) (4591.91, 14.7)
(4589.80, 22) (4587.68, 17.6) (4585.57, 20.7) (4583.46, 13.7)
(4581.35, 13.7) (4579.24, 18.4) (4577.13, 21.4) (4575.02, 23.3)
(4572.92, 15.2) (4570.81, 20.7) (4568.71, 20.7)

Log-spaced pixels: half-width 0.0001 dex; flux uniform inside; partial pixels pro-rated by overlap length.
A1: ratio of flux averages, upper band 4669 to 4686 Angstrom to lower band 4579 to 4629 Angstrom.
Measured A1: 1.14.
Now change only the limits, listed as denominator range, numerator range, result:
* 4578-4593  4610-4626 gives 1.22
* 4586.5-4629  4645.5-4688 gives 1.06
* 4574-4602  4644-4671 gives 1.11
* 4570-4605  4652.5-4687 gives 1.15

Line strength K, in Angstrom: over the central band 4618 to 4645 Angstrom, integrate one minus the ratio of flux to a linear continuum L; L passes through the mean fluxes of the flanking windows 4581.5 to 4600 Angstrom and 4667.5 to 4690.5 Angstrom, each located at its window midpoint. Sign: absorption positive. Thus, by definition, -1.8 Angstrom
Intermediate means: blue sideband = 17.5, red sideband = 21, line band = 20.4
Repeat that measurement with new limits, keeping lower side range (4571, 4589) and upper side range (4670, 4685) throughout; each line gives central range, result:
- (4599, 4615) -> 0.21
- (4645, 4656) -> 0.46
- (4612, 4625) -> -1.04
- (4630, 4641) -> 0.05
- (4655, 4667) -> 0.53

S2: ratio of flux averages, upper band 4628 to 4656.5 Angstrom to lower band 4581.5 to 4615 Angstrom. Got 1.10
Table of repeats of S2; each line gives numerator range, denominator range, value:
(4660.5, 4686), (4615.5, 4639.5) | 1.01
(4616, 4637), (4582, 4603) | 1.19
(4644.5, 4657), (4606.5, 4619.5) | 0.93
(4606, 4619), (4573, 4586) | 1.17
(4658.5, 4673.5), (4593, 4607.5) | 1.19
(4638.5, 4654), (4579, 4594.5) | 1.15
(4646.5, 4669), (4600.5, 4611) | 1.09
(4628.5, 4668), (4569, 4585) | 1.10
